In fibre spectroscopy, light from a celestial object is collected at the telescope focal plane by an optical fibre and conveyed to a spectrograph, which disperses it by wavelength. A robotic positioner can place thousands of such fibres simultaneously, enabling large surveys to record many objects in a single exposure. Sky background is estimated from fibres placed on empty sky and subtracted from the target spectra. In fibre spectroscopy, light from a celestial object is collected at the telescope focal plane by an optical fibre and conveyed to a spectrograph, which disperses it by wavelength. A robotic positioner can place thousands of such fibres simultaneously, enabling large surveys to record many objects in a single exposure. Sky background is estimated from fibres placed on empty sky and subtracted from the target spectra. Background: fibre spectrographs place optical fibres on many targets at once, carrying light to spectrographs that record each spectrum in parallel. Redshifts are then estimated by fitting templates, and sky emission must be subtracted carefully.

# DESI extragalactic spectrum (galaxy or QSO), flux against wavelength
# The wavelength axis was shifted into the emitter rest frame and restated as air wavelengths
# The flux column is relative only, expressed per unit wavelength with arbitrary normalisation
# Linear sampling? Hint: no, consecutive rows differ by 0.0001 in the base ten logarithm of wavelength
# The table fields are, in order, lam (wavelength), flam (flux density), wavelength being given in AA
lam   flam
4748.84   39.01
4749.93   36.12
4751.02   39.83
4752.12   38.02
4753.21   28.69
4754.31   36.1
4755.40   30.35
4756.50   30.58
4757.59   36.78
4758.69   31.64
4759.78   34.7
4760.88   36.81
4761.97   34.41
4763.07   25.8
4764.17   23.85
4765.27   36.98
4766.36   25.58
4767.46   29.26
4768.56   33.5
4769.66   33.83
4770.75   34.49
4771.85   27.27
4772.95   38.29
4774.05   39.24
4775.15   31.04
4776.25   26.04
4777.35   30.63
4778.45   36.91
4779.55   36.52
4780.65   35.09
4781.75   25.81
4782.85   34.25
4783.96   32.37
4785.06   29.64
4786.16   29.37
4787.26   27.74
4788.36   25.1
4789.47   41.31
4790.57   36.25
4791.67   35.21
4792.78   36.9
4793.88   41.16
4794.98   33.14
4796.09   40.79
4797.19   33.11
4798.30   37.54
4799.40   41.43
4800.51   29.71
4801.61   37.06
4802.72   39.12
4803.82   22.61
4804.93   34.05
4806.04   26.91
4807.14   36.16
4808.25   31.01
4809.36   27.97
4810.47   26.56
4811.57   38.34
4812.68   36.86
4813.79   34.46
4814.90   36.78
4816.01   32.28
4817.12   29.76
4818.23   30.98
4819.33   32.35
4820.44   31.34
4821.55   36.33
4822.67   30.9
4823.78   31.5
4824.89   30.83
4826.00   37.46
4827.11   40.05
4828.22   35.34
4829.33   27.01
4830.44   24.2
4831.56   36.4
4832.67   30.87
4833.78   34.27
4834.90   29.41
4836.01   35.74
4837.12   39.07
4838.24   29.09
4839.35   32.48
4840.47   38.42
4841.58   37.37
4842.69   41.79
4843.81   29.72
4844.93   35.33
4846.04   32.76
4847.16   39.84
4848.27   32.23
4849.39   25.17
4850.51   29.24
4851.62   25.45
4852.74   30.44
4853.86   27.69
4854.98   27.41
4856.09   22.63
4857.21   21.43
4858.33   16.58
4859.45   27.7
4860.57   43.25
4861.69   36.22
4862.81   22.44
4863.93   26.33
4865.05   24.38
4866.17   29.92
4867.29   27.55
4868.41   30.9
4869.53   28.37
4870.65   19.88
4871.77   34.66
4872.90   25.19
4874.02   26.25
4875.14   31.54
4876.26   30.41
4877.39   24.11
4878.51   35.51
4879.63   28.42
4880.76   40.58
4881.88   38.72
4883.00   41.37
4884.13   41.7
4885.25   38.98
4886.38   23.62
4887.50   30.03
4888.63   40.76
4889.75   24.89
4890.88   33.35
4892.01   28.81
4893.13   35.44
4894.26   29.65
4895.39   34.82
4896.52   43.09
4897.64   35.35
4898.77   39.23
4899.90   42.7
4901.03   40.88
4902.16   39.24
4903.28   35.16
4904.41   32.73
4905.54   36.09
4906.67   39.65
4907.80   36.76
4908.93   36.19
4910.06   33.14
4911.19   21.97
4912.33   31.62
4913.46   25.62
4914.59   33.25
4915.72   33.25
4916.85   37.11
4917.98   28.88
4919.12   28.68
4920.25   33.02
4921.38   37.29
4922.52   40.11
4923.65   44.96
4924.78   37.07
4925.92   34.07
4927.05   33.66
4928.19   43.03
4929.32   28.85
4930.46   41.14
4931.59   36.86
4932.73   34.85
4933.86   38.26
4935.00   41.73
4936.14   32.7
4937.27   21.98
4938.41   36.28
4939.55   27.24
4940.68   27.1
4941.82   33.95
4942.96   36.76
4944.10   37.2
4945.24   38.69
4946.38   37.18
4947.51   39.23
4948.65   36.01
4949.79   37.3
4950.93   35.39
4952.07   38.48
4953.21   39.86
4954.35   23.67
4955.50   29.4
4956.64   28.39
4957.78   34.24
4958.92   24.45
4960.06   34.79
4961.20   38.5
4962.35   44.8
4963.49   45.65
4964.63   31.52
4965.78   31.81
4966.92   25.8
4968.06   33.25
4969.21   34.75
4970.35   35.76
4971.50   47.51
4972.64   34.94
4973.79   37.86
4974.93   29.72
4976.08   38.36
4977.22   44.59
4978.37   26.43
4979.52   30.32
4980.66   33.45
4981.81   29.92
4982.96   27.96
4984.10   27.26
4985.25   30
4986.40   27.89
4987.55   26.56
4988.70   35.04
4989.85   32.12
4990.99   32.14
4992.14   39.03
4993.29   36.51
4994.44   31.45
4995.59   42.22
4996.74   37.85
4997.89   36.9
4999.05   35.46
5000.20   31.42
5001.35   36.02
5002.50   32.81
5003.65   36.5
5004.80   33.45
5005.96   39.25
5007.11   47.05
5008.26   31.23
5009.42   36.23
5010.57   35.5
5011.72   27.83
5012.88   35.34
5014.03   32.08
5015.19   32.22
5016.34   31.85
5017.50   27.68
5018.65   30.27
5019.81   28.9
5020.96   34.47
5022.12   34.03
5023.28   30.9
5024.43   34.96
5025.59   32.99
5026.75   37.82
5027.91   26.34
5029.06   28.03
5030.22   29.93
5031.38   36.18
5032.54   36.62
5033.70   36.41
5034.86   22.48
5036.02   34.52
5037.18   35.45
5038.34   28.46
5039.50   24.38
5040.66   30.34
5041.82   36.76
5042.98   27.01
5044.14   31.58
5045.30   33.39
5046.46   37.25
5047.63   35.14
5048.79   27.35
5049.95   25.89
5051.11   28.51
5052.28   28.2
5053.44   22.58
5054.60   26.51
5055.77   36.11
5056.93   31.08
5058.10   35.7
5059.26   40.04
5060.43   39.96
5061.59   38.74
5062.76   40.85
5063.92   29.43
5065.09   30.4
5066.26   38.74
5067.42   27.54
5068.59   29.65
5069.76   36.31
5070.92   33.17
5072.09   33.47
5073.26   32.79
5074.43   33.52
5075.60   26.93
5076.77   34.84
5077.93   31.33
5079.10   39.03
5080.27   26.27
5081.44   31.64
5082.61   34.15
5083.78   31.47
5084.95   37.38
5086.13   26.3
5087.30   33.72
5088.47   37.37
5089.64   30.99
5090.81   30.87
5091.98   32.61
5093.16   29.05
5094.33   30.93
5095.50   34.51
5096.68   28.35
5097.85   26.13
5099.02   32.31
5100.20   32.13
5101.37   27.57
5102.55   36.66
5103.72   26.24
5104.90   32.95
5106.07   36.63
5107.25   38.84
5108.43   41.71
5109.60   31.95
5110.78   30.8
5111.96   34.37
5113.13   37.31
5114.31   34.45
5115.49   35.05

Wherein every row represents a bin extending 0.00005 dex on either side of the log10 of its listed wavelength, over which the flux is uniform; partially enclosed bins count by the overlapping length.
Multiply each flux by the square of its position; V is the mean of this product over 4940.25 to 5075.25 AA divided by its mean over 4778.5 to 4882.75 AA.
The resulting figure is 1.12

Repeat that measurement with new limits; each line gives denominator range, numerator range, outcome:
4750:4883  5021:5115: 1.12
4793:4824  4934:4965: 1.09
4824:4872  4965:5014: 1.17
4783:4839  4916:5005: 1.10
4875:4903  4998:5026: 1.01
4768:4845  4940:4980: 1.11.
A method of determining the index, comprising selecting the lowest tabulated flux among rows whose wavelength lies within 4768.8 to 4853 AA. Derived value 22.61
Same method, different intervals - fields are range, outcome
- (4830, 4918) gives 16.58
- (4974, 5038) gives 22.48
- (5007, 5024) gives 27.68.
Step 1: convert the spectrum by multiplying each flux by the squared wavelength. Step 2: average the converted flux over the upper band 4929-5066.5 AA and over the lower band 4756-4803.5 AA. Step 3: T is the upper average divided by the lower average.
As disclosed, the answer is 1.10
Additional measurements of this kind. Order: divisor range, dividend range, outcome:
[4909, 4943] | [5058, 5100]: 1.03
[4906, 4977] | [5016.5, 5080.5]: 0.97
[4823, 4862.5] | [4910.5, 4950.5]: 1.13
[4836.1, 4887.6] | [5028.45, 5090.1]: 1.13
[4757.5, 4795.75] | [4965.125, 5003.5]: 1.12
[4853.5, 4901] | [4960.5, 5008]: 1.16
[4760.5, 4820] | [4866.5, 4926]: 1.07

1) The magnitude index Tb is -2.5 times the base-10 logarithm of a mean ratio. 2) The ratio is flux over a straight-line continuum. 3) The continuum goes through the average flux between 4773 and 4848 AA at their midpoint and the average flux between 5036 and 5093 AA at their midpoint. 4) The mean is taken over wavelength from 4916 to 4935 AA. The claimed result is -0.10 mag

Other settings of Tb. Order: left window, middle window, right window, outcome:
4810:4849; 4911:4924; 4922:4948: 0.074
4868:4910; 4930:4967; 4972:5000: -0.032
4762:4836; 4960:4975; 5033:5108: -0.127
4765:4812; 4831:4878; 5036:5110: 0.093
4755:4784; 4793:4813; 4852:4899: -0.074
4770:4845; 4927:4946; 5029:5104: -0.065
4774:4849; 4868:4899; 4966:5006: 0.033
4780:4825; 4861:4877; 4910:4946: 0.192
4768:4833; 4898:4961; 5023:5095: -0.063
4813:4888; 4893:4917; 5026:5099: -0.112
